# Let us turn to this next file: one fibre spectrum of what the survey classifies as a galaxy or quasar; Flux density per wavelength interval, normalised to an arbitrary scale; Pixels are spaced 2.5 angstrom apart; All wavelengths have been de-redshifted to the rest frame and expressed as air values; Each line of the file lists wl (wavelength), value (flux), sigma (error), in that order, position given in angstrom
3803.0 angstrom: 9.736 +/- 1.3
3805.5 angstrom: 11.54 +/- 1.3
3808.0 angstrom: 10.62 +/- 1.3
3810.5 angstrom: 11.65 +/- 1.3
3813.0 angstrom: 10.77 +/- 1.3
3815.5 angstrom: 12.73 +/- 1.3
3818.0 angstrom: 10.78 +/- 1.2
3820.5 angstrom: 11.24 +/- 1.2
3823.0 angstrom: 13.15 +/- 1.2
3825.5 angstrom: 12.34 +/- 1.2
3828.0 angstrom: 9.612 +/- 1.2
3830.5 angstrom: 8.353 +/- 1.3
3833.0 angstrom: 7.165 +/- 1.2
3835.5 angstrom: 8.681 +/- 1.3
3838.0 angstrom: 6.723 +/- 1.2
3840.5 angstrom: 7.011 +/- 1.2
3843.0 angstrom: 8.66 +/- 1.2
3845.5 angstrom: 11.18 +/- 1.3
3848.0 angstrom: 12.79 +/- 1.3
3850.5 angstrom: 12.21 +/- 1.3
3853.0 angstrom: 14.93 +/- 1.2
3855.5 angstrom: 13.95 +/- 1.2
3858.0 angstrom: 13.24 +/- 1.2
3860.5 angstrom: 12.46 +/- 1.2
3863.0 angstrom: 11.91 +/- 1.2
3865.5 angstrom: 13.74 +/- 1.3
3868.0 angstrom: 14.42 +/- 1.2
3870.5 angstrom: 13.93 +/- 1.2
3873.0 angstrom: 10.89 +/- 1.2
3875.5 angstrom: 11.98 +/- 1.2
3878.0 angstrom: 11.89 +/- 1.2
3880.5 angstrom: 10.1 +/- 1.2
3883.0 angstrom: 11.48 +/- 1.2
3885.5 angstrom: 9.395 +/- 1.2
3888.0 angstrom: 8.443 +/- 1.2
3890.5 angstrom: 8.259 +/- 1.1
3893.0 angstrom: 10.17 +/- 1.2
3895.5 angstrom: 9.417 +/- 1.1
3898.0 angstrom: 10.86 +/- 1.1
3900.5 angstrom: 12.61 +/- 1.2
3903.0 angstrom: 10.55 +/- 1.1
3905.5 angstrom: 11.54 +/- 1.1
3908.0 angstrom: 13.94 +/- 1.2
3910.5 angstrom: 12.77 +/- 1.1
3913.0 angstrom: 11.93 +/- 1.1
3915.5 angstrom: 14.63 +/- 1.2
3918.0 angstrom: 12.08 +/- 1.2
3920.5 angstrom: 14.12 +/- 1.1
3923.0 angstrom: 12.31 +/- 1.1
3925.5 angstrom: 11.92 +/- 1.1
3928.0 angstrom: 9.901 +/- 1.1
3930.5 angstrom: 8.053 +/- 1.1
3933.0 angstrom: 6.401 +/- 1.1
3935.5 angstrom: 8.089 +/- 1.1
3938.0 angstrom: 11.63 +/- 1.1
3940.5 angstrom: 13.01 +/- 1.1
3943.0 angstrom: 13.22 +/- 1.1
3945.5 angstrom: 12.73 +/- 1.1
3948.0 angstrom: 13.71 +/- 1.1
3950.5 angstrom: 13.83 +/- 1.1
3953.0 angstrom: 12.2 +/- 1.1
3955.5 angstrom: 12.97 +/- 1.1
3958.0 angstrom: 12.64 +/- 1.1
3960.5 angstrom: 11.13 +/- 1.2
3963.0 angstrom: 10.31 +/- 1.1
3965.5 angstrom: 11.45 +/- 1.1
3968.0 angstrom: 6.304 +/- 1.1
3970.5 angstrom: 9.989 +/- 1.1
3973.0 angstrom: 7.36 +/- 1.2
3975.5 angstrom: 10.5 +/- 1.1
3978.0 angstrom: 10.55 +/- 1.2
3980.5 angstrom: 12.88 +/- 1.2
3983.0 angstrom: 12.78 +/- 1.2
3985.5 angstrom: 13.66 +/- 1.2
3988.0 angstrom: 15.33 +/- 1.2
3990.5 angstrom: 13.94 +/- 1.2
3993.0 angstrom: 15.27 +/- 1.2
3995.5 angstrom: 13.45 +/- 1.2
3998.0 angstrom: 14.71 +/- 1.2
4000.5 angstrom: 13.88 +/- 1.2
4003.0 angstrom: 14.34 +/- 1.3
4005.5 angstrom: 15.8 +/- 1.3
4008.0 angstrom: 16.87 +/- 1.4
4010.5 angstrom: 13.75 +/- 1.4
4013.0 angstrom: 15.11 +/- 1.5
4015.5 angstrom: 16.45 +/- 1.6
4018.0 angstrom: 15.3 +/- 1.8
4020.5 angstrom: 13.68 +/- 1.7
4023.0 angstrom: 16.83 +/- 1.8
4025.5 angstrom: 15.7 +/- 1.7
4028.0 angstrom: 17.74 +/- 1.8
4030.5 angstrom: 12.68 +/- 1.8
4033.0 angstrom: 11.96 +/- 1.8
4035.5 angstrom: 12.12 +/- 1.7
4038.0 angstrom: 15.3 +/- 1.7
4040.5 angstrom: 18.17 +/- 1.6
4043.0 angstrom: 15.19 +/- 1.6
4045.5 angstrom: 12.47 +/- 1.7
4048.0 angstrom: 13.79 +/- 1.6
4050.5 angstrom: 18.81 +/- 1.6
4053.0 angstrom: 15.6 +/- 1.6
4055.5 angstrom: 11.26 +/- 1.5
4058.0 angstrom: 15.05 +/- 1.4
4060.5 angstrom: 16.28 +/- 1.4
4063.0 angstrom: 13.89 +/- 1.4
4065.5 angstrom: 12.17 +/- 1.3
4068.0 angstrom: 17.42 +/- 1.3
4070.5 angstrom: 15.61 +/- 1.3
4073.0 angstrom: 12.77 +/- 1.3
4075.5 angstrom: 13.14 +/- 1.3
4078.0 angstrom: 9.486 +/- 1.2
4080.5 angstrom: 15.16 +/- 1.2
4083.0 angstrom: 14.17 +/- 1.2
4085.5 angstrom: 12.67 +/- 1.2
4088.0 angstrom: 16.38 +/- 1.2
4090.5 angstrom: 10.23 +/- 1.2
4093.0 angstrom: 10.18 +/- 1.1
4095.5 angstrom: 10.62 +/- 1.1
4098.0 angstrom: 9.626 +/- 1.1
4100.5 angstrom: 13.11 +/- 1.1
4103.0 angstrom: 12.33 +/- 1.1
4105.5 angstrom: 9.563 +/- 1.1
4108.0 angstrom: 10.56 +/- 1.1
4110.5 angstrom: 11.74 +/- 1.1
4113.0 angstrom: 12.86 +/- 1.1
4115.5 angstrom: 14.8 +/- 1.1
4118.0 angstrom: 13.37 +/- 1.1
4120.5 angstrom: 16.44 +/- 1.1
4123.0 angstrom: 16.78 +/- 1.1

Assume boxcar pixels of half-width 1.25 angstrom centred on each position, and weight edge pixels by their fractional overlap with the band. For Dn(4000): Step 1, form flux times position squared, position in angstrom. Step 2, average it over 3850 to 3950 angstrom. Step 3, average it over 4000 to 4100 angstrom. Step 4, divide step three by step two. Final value 1.30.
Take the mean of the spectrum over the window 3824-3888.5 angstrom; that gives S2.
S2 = 11.1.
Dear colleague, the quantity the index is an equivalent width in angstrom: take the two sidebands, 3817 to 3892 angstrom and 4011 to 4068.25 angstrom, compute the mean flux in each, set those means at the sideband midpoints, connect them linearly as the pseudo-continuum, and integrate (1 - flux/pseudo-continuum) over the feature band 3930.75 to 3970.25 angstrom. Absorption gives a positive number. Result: 5.5 angstrom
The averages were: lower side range 11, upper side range 14.9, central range 11.2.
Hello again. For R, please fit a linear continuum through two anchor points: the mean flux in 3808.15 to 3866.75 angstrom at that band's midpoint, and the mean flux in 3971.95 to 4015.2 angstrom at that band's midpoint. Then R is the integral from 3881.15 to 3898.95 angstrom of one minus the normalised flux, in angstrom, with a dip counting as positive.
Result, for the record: 3.3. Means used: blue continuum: 11.1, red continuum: 13.6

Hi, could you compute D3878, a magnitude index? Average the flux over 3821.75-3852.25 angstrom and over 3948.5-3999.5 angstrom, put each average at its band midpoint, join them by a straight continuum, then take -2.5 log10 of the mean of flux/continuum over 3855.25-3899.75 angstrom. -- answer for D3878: -0.090 mag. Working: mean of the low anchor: 9.91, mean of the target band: 11.4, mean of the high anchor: 12.1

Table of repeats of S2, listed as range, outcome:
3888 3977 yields 11.2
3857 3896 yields 11.4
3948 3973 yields 11.1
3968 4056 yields 14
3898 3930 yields 12.2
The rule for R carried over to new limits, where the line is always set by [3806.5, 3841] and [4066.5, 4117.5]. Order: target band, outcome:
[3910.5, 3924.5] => -2.5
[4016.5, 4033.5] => -4.2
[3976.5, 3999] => -3.7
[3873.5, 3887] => -0.3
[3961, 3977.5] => 2.9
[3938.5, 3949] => -1.7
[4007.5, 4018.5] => -3.3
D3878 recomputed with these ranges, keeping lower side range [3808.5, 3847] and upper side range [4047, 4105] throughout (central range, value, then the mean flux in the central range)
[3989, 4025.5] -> -0.20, 15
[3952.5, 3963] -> -0.02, 12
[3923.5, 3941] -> 0.17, 9.83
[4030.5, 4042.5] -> -0.11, 14.3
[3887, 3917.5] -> -0.02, 11.3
